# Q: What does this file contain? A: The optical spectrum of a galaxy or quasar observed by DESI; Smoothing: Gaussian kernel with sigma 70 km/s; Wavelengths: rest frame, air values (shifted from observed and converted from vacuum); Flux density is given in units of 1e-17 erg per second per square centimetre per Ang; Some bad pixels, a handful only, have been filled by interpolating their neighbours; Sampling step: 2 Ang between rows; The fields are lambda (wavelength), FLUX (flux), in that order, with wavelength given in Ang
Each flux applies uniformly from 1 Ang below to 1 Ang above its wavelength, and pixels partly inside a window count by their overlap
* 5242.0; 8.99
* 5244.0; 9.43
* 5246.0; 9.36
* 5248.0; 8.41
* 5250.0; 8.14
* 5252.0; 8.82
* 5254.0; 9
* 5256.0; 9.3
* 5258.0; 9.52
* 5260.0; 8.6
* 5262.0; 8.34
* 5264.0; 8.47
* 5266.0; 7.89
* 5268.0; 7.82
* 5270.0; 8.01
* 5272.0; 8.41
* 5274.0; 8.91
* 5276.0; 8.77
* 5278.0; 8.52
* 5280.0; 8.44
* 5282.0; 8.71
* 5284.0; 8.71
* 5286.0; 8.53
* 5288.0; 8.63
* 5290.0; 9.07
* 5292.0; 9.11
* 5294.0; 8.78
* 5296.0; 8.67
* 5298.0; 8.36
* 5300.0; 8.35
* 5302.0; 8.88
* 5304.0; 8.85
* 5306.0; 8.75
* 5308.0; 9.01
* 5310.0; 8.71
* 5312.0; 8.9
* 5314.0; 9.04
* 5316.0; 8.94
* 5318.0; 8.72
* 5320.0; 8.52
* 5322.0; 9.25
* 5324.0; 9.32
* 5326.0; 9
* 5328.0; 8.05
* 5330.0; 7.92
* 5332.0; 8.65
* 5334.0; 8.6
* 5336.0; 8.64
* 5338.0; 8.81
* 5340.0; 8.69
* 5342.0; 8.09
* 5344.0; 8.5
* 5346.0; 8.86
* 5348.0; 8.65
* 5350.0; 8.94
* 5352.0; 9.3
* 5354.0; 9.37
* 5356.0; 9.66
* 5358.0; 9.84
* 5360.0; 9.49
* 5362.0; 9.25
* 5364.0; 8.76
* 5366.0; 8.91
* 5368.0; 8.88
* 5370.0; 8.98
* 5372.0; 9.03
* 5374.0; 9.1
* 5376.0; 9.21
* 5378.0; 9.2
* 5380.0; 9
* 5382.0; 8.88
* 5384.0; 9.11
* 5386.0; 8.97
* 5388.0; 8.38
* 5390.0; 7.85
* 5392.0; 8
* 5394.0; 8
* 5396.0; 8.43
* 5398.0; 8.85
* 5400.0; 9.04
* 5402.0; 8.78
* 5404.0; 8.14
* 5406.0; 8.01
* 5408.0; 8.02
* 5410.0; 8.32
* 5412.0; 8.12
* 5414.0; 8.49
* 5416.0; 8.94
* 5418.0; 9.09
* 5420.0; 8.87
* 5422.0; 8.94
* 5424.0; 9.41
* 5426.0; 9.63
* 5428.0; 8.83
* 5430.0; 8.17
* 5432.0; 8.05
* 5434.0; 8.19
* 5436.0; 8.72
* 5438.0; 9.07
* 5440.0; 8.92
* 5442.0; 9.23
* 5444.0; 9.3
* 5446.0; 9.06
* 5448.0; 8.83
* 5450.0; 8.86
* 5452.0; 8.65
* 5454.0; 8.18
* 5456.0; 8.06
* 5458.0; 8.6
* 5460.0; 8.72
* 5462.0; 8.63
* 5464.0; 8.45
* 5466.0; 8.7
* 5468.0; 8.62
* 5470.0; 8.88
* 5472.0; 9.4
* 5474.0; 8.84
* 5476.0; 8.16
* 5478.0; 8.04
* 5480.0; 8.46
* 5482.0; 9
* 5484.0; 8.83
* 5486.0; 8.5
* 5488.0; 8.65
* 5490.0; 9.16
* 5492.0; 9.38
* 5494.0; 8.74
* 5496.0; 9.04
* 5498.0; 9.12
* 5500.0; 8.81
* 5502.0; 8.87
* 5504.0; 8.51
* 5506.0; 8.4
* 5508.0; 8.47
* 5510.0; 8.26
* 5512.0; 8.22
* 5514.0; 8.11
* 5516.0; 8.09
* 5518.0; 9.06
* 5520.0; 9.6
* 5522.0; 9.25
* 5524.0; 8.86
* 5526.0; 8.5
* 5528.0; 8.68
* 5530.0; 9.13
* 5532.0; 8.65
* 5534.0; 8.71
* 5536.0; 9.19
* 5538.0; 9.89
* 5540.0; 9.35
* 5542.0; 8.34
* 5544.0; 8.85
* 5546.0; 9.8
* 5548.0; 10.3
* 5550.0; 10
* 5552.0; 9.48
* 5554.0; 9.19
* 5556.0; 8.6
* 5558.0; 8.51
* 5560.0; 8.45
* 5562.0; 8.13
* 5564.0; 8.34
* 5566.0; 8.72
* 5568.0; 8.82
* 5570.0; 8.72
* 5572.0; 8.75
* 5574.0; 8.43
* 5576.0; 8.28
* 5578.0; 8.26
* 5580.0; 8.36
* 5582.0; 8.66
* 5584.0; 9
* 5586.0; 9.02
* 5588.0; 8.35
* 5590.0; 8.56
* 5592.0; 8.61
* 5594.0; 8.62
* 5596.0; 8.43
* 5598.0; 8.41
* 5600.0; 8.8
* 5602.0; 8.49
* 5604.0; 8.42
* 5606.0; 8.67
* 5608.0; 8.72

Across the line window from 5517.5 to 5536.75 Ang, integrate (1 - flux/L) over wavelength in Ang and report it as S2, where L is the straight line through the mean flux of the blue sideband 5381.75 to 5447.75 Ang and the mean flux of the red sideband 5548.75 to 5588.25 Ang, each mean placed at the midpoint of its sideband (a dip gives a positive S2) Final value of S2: -0.6 Ang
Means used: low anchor 8.66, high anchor 8.72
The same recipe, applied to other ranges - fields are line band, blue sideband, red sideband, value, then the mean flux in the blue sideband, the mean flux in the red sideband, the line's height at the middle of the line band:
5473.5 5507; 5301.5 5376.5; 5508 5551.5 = 0.87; 8.89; 8.99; 8.97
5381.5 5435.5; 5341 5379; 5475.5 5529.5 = 2.18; 9.05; 8.7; 8.93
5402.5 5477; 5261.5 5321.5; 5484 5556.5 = 1.29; 8.63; 8.94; 8.83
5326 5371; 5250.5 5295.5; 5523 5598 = -0.86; 8.65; 8.82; 8.69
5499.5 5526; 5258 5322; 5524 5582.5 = 0.56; 8.65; 8.87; 8.83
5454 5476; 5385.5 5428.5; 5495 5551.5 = 0.30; 8.59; 8.94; 8.76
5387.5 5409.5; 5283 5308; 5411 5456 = 1.14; 8.74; 8.78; 8.77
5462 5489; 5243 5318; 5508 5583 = 0.42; 8.71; 8.82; 8.79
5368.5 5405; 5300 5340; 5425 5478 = 0.04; 8.75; 8.71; 8.73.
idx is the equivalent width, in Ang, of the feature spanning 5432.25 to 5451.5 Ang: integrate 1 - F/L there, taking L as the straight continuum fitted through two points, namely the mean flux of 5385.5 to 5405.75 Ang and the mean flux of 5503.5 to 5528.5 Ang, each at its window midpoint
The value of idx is -0.9 Ang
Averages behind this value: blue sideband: 8.41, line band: 8.87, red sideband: 8.62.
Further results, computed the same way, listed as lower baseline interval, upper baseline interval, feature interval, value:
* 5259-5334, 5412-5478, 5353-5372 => -1.2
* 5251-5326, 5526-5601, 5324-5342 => 0.4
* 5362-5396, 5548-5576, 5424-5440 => 0.1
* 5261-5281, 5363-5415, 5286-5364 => -3.3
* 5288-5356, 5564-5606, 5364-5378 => -0.4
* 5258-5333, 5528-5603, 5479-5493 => -0.1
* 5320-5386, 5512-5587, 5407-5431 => 0.5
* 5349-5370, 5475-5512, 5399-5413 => 1.1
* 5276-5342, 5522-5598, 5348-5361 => -1.0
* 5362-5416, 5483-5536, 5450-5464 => 0.3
